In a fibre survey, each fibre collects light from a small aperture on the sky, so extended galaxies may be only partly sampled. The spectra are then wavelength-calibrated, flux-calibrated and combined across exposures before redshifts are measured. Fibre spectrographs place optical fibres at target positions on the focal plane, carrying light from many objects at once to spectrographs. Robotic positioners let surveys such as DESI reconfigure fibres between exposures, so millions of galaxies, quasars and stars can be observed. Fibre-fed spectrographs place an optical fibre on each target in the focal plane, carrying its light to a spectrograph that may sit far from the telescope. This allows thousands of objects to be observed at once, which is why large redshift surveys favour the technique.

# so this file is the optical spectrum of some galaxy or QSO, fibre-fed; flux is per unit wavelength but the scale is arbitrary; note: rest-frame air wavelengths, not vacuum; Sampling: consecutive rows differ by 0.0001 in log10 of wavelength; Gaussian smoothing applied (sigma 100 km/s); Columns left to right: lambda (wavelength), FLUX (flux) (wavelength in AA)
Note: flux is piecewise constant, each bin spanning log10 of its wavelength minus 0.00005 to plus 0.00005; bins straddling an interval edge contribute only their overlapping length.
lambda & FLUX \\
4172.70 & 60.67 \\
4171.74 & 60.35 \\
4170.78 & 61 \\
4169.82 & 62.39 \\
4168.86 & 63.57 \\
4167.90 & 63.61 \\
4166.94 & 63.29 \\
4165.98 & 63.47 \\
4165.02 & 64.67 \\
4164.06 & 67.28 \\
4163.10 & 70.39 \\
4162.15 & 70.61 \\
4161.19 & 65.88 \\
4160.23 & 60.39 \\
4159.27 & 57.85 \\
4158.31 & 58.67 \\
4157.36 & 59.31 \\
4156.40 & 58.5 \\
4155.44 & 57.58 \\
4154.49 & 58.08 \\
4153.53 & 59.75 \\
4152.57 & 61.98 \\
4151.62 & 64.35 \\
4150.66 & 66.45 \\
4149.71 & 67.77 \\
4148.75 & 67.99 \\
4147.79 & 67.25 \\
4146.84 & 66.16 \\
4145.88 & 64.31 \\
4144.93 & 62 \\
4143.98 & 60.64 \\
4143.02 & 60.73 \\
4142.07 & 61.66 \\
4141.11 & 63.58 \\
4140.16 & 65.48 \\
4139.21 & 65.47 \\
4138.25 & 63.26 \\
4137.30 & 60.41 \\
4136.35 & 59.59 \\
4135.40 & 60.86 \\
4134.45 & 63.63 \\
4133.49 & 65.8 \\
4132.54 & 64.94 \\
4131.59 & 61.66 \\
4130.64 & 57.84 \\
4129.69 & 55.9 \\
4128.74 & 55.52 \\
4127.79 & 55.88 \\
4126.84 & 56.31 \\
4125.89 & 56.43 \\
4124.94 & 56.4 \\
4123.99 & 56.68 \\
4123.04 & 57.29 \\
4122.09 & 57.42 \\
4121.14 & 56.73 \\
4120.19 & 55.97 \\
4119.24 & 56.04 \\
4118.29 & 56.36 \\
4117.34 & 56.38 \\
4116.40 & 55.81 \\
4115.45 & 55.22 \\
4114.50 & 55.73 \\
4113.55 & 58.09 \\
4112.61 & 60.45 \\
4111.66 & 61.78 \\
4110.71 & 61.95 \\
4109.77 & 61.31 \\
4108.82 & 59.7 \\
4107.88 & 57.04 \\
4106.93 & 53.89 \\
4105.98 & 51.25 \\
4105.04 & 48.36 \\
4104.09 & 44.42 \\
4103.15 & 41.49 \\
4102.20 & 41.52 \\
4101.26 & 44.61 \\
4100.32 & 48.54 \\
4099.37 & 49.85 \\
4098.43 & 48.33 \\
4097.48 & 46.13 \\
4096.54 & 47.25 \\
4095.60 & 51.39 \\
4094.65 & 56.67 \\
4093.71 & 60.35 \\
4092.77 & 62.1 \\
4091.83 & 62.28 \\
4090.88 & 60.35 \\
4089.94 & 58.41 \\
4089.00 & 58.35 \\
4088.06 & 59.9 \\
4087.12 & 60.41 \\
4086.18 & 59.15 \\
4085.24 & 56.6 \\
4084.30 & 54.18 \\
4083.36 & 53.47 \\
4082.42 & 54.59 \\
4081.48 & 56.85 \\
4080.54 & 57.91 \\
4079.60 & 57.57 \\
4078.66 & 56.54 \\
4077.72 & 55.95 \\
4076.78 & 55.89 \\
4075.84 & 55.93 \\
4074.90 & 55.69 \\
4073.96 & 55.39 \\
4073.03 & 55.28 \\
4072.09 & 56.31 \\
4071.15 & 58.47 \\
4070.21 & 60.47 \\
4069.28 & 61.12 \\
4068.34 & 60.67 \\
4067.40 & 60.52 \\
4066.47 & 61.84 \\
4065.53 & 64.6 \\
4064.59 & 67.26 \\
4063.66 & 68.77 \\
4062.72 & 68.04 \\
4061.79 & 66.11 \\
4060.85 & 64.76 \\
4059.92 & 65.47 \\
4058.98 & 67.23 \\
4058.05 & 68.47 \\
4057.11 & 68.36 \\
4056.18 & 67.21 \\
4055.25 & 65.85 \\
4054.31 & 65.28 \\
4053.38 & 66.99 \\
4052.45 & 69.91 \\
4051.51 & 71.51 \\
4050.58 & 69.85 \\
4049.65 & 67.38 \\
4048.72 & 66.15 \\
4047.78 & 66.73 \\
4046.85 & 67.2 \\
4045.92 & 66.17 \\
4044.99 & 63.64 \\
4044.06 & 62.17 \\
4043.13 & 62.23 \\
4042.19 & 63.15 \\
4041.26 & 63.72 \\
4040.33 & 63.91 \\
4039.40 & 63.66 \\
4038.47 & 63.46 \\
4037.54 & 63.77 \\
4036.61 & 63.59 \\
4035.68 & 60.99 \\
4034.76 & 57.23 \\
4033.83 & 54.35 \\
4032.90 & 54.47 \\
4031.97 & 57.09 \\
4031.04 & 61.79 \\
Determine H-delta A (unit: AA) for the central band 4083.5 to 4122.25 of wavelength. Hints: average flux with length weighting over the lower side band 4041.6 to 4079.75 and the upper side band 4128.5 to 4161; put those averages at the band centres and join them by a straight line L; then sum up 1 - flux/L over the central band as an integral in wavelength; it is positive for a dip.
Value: 4.8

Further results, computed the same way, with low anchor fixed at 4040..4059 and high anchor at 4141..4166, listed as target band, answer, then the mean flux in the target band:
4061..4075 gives 0.9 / 61.6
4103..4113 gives 1.5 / 55.1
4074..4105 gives 5.3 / 54.1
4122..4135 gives 1.1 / 58.7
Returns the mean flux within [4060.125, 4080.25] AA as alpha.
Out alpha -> 60.4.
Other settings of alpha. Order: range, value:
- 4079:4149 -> 57.4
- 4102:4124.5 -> 55.2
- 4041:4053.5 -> 66.2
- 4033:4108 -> 59.4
